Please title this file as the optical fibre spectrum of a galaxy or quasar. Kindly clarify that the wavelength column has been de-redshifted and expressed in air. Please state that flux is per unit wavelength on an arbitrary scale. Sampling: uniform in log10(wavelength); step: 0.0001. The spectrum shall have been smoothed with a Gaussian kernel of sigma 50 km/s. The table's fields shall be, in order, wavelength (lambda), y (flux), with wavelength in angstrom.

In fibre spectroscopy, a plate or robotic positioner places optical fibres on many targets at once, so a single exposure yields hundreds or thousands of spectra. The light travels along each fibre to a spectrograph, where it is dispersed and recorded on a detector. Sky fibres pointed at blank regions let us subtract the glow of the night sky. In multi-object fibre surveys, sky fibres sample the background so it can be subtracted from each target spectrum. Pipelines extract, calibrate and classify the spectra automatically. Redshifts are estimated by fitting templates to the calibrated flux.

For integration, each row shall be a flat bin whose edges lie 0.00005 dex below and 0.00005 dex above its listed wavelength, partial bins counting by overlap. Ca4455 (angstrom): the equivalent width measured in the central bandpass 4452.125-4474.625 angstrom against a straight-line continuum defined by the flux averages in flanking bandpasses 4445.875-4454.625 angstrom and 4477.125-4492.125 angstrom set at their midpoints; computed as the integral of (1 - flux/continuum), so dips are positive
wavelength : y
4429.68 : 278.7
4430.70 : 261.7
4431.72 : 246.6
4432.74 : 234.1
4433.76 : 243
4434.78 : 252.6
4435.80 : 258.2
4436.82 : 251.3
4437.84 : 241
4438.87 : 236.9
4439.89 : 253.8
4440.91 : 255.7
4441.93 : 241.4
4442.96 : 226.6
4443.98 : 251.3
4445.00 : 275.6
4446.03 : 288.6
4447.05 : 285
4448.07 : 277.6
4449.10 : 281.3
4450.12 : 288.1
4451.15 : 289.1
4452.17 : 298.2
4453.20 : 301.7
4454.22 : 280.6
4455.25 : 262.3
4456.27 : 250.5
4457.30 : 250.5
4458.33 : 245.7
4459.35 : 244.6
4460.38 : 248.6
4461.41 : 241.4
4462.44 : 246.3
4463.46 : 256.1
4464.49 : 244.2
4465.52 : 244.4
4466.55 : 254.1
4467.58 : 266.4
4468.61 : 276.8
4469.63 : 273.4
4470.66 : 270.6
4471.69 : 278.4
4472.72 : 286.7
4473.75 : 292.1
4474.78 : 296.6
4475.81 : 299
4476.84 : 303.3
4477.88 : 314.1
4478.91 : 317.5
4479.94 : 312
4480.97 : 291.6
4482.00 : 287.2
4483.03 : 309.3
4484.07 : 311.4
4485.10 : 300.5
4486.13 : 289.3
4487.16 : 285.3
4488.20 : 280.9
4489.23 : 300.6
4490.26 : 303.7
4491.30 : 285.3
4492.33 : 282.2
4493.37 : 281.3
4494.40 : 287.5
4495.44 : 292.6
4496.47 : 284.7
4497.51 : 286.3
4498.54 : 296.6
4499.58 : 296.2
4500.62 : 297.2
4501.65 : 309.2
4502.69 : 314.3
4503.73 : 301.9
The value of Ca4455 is 2.2 angstrom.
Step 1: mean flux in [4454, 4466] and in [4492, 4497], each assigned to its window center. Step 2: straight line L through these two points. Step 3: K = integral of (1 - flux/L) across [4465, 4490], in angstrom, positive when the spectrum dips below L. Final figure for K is -2.0 angstrom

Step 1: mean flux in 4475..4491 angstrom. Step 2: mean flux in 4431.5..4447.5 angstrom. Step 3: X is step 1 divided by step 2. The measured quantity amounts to 1.2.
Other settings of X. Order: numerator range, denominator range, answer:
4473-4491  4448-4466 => 1.14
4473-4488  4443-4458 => 1.09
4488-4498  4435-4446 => 1.15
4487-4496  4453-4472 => 1.12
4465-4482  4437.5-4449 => 1.11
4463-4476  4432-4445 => 1.10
